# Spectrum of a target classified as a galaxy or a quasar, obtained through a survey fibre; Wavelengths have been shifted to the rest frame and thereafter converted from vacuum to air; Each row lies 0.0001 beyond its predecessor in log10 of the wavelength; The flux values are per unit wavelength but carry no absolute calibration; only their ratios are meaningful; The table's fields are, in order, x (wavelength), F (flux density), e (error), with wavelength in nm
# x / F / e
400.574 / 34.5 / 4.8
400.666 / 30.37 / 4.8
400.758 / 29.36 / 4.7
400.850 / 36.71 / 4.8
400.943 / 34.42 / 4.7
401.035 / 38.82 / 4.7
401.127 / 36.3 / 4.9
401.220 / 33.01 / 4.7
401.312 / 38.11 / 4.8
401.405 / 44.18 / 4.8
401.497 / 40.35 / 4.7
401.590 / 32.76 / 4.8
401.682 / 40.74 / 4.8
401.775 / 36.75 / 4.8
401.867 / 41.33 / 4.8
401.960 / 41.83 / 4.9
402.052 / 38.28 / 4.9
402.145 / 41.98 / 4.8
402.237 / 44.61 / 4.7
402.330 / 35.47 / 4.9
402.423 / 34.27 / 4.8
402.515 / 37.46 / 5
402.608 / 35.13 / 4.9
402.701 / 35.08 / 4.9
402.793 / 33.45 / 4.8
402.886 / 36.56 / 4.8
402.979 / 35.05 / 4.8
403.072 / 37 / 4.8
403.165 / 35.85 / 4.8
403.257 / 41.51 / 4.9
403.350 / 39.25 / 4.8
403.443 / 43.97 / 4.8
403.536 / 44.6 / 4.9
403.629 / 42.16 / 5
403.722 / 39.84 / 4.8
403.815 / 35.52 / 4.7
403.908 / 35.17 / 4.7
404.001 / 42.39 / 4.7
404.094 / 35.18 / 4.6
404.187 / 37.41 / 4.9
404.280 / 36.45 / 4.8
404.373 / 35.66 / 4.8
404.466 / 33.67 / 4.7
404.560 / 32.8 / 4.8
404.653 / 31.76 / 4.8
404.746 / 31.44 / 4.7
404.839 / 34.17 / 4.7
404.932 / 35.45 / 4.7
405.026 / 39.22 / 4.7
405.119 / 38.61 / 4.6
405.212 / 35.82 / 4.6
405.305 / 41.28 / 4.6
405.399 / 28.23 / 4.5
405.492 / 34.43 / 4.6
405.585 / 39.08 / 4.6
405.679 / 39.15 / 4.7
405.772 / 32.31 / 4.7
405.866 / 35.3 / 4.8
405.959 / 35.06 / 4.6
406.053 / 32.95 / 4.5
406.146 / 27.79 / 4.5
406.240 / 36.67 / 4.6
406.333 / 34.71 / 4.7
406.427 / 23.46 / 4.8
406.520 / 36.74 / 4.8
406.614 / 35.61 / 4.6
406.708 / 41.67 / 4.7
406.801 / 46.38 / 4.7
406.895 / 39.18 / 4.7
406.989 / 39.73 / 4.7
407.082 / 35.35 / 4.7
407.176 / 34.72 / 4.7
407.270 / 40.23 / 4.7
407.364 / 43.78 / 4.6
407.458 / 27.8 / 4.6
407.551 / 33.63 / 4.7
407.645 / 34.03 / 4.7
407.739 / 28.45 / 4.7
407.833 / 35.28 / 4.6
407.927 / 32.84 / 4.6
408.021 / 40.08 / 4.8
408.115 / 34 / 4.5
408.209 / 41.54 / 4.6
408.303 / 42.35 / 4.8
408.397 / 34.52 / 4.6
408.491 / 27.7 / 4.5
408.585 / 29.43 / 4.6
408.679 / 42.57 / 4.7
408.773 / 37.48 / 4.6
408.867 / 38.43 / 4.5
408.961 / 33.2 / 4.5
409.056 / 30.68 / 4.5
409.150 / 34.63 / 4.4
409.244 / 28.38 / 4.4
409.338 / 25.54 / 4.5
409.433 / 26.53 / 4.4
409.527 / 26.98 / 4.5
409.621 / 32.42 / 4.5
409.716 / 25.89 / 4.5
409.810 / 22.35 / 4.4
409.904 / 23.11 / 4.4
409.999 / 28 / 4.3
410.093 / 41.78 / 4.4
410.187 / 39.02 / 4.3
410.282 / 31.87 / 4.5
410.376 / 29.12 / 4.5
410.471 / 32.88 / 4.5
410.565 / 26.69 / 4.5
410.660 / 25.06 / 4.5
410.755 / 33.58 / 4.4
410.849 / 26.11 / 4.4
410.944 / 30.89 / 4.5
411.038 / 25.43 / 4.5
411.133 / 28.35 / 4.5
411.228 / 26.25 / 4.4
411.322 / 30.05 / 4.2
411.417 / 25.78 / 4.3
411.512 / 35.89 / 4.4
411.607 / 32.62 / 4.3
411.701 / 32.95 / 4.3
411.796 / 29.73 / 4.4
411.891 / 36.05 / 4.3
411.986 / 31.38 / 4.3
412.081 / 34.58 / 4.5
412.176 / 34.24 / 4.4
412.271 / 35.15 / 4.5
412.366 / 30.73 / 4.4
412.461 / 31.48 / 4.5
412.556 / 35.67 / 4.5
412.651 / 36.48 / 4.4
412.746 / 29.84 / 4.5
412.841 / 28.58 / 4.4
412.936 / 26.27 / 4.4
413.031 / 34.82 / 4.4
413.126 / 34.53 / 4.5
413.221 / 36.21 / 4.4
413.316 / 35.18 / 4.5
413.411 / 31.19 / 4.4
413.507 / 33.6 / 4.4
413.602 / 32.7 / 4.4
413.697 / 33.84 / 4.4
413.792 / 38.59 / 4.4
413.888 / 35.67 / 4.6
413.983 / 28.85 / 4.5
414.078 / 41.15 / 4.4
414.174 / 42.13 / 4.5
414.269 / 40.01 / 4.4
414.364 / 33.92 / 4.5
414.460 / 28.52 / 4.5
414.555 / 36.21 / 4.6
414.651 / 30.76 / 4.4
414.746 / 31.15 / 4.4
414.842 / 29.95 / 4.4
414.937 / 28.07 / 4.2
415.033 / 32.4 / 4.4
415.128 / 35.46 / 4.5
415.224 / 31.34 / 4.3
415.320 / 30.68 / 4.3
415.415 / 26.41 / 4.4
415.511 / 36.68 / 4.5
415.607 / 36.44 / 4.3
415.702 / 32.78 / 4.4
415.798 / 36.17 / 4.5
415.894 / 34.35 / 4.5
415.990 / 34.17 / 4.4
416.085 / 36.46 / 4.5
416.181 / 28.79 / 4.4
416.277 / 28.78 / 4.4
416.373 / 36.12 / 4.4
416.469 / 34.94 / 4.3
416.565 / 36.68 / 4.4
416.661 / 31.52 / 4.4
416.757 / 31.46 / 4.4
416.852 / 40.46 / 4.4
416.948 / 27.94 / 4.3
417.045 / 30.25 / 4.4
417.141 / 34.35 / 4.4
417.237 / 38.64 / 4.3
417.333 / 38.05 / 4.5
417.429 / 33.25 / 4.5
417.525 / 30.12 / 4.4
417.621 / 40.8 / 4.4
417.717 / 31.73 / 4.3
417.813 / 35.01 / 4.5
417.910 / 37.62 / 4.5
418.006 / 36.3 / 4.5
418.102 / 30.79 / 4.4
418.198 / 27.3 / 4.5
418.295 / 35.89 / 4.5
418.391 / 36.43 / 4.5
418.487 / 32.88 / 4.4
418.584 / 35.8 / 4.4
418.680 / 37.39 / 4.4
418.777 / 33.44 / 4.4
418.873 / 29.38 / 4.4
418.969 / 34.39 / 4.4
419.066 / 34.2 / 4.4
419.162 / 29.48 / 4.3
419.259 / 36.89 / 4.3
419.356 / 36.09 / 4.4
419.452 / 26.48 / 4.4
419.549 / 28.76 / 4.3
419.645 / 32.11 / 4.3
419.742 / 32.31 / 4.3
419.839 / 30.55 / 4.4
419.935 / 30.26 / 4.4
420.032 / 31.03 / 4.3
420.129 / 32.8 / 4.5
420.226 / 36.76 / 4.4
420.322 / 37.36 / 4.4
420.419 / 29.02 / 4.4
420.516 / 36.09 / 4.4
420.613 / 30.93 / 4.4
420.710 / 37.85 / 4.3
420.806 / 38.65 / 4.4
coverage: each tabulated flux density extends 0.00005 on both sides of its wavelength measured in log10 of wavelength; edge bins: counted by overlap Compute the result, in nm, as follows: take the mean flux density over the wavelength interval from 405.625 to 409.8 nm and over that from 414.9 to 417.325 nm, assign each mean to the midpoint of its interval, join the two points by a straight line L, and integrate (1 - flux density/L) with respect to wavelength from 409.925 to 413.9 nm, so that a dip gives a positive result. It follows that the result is 0.21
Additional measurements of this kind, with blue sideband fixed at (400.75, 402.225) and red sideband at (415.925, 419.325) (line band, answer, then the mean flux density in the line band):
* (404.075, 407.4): 0.11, 35.9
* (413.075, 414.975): 0.04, 34.2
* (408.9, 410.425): 0.25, 30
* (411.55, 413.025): 0.12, 32.5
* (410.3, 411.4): 0.22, 28.6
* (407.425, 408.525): 0.06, 34.5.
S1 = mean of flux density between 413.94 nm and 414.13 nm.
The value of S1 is 35.2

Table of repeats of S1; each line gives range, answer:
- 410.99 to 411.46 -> 27.2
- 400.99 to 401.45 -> 38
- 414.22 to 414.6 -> 34.7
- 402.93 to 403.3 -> 37.3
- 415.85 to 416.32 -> 32.5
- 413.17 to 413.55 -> 34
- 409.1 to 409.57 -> 28.5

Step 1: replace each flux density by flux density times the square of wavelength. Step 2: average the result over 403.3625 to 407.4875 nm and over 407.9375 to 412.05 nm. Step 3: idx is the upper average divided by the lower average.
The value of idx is 0.89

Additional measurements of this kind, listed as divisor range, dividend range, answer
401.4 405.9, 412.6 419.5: 0.96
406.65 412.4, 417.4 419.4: 1.08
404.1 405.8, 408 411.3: 0.91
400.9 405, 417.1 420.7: 0.97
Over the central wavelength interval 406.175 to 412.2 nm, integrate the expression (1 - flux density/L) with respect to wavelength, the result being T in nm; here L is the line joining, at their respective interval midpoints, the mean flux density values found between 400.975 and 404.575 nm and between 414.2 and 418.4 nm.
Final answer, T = 0.507 nm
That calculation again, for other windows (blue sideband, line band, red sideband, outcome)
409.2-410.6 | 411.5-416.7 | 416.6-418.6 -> -0.24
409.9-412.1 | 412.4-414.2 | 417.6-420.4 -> -0.14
